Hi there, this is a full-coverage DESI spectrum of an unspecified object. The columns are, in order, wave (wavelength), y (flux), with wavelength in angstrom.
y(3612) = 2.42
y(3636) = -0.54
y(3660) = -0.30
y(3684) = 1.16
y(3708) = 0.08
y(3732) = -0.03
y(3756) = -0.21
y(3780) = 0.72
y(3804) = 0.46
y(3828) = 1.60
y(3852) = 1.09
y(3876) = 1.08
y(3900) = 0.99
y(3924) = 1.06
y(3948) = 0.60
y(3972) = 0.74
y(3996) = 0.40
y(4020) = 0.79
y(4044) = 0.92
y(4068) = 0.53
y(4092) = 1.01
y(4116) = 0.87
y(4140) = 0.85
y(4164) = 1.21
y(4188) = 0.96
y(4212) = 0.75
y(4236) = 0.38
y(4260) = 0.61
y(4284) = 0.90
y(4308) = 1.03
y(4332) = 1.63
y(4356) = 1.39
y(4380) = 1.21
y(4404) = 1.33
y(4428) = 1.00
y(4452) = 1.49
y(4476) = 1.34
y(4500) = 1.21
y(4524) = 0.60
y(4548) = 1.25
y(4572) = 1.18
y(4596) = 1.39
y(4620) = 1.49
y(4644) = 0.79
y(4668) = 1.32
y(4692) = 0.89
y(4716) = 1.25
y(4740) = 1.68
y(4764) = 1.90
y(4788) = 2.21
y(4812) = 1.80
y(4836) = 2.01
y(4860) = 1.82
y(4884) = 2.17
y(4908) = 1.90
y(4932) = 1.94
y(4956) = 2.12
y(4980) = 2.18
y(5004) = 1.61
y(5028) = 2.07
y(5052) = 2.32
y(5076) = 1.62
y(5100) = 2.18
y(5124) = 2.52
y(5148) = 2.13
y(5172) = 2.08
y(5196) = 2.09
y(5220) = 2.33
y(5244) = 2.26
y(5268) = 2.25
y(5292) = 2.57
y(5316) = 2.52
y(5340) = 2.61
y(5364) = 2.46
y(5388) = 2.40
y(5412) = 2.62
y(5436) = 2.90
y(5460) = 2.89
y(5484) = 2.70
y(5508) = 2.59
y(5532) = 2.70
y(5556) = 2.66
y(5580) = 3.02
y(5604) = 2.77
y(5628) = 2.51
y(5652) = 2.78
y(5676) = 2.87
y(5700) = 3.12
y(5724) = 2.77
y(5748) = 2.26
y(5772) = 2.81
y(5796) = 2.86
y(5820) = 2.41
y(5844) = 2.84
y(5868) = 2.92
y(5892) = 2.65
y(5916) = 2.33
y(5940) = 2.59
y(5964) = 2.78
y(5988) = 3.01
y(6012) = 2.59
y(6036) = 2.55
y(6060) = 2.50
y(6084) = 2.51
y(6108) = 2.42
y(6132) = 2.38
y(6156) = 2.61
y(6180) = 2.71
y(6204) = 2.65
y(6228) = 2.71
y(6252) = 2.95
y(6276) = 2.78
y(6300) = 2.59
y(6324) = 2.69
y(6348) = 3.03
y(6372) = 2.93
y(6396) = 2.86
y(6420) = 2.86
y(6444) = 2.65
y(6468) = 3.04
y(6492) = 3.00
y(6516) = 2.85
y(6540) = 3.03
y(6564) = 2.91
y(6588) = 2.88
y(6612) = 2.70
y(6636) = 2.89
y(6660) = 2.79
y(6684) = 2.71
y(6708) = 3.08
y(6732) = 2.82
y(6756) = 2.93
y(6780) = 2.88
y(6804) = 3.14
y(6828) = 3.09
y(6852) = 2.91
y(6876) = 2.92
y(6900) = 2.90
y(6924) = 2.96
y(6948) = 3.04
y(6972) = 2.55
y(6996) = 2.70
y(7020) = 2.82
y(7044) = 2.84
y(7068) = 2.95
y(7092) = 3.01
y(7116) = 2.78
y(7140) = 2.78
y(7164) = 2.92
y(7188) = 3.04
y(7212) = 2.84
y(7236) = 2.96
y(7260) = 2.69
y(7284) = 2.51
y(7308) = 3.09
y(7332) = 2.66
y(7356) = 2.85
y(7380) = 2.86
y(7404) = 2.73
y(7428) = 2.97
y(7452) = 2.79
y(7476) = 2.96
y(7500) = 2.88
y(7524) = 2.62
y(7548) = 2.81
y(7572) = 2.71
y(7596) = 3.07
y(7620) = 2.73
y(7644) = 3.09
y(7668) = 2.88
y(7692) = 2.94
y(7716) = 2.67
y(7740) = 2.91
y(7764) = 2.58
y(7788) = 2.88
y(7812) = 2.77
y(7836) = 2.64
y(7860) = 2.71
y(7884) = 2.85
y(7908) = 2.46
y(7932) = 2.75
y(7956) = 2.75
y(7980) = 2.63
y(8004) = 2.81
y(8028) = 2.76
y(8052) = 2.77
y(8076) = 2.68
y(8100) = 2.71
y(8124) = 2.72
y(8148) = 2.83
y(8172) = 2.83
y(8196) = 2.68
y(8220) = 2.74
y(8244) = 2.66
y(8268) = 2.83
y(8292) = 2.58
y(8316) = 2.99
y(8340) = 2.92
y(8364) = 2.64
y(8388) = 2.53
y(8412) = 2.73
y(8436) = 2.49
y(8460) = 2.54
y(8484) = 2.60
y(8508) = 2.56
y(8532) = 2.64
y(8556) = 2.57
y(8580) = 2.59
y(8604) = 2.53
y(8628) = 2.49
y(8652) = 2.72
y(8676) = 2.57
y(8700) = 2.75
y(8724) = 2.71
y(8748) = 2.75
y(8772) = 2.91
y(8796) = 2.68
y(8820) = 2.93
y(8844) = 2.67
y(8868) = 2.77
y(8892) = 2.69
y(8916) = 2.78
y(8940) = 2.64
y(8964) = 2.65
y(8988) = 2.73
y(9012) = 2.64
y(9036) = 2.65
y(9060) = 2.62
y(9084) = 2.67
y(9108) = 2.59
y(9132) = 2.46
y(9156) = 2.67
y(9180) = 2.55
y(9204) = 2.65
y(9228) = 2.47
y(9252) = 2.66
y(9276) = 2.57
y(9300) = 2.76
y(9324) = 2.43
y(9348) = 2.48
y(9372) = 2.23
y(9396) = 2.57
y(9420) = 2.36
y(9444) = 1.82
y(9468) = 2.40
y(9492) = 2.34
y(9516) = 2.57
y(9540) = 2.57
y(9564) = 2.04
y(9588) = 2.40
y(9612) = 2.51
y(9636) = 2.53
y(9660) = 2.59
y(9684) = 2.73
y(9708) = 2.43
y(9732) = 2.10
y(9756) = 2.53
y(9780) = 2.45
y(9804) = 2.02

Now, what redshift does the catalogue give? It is 0.18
